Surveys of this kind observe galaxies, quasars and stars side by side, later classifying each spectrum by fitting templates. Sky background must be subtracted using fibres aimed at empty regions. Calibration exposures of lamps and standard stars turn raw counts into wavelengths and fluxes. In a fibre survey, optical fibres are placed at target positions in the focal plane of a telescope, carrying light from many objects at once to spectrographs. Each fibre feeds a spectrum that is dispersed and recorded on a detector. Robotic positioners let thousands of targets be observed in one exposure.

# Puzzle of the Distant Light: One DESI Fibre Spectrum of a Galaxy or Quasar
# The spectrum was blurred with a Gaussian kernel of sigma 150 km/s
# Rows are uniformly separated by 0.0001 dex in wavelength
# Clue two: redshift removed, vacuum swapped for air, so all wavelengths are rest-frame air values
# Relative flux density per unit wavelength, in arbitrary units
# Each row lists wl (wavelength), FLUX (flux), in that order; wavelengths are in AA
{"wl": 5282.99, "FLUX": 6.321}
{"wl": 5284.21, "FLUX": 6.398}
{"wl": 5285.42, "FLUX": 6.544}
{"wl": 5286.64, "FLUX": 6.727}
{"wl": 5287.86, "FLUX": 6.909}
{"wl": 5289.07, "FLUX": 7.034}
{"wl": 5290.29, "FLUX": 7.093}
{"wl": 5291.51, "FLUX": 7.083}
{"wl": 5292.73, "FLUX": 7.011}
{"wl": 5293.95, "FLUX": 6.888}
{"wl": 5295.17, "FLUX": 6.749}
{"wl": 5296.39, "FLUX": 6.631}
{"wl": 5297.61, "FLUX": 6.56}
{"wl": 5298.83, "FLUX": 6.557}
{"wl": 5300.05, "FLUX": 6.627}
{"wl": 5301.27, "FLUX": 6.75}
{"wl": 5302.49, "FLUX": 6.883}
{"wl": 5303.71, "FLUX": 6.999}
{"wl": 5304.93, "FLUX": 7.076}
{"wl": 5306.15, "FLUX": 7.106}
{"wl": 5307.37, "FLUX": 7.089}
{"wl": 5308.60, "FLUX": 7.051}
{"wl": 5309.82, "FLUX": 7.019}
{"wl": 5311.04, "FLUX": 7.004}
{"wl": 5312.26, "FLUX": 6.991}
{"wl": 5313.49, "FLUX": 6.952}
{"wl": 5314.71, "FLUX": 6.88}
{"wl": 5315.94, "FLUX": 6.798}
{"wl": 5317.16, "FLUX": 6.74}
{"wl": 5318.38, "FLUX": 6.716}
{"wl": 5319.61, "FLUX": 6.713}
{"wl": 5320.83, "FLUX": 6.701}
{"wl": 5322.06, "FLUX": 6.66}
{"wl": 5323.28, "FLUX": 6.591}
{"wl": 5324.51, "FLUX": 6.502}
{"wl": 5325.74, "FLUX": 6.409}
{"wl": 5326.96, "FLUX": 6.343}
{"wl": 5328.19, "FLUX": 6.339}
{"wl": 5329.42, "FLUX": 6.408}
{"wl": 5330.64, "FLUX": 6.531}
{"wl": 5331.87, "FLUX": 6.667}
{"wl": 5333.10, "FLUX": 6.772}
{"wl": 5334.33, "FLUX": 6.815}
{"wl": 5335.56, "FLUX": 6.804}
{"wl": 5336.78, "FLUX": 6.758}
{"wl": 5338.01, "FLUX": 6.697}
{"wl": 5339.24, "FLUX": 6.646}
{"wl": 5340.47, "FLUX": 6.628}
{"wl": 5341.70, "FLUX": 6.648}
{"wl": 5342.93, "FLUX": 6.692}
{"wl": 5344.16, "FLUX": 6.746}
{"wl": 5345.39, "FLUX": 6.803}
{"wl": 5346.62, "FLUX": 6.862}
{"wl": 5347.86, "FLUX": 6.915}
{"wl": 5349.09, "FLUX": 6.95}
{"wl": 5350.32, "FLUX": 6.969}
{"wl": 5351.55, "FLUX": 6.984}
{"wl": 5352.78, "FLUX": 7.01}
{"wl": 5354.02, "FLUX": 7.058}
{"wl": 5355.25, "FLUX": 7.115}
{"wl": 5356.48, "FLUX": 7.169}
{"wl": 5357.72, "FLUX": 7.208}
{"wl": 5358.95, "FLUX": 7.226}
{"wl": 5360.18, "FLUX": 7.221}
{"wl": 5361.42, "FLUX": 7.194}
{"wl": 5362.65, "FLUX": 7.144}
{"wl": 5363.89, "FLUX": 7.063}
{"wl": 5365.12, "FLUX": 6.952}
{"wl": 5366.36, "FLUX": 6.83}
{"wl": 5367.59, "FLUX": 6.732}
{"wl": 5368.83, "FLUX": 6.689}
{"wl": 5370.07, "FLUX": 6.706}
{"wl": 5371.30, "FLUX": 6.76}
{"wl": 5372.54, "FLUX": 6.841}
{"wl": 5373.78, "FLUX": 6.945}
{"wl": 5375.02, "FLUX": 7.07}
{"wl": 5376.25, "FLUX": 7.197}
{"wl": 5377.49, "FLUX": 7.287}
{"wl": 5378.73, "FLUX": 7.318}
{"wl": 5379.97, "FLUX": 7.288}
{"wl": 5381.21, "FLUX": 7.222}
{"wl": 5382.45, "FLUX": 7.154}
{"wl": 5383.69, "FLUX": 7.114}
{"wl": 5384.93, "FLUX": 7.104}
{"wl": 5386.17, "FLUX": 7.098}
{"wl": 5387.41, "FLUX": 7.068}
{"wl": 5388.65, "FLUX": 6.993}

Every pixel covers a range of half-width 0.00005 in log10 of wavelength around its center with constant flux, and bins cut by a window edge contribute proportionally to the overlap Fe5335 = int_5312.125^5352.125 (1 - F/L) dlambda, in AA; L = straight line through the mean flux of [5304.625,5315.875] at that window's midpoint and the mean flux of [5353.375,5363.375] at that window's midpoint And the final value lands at 2.05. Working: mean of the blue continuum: 7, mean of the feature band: 6.71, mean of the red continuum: 7.16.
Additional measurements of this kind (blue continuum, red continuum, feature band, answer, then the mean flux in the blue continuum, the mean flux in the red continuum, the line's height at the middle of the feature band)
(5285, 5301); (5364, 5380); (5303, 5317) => -0.31 AA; 6.8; 6.96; 6.84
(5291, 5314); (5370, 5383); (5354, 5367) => -0.12 AA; 6.89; 7.09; 7.04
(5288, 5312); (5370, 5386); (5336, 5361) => 0.37 AA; 6.91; 7.09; 7.02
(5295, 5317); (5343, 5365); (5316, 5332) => 0.84 AA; 6.87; 7.03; 6.93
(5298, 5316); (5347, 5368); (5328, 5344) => 0.76 AA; 6.92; 7.04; 6.99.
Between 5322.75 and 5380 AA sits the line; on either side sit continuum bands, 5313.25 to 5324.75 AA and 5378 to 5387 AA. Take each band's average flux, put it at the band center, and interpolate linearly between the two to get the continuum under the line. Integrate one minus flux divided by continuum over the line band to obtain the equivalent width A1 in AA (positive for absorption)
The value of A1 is 0.8 AA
